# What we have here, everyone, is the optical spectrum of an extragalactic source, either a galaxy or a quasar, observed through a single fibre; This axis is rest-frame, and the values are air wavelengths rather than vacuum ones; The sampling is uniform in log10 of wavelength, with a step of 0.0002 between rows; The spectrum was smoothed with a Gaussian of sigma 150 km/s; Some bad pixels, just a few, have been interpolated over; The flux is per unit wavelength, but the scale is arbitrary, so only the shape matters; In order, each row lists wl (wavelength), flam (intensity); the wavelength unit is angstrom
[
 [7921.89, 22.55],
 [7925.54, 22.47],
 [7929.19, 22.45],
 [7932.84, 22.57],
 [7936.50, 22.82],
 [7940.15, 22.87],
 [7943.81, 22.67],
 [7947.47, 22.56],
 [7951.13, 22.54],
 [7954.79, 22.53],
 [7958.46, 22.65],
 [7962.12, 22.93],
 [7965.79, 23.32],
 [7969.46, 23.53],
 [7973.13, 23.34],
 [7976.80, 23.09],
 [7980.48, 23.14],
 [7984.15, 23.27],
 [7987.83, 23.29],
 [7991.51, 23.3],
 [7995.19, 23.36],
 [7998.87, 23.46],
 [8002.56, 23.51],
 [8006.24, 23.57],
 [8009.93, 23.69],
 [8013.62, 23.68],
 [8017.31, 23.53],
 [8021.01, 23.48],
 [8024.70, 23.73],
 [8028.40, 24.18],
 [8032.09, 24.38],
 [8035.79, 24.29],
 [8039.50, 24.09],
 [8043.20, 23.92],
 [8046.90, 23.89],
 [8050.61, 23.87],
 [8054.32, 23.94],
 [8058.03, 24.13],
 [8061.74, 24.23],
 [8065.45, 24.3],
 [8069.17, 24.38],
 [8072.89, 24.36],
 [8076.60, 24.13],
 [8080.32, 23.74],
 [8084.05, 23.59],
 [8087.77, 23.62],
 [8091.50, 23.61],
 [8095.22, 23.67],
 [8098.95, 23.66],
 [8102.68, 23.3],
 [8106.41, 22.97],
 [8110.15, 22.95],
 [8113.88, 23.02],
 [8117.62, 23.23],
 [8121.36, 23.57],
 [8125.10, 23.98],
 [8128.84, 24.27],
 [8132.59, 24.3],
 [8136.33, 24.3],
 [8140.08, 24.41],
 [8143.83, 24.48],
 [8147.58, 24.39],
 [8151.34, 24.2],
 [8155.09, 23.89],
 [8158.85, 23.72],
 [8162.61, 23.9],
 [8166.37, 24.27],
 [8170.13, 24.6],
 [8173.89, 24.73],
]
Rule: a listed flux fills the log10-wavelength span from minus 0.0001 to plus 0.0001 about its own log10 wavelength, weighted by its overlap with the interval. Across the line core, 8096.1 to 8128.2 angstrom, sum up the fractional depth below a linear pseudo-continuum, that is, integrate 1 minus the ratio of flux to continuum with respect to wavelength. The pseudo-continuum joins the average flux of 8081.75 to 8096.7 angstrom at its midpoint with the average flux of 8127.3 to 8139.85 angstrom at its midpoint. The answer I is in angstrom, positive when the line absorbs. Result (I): 0.8 angstrom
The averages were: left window 23.6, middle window 23.4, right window 24.3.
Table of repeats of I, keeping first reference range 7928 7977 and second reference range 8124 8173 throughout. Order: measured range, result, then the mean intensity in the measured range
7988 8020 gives -0.4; 23.5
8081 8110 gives 0.5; 23.5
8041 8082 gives -0.8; 24.1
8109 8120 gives 0.4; 23.1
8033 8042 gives -0.3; 24.2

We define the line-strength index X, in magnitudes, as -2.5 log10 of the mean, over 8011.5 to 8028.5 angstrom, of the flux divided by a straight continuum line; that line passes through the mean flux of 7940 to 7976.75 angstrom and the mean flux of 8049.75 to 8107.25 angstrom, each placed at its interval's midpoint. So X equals -0.01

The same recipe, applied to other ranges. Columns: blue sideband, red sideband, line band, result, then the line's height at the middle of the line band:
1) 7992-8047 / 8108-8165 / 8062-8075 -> -0.02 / 23.8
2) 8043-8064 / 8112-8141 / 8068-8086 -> 0.00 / 24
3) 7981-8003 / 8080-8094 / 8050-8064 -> -0.02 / 23.5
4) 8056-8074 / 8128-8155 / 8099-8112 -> 0.05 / 24.3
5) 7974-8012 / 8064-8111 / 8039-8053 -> -0.02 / 23.6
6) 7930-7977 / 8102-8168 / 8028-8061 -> -0.03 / 23.4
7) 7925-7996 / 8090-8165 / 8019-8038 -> -0.03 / 23.3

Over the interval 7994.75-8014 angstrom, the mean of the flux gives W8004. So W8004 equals 23.5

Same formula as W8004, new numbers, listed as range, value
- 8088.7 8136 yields 23.6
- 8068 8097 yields 23.9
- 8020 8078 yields 24.1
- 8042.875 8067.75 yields 24.1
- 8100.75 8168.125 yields 23.8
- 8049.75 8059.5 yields 24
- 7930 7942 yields 22.7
